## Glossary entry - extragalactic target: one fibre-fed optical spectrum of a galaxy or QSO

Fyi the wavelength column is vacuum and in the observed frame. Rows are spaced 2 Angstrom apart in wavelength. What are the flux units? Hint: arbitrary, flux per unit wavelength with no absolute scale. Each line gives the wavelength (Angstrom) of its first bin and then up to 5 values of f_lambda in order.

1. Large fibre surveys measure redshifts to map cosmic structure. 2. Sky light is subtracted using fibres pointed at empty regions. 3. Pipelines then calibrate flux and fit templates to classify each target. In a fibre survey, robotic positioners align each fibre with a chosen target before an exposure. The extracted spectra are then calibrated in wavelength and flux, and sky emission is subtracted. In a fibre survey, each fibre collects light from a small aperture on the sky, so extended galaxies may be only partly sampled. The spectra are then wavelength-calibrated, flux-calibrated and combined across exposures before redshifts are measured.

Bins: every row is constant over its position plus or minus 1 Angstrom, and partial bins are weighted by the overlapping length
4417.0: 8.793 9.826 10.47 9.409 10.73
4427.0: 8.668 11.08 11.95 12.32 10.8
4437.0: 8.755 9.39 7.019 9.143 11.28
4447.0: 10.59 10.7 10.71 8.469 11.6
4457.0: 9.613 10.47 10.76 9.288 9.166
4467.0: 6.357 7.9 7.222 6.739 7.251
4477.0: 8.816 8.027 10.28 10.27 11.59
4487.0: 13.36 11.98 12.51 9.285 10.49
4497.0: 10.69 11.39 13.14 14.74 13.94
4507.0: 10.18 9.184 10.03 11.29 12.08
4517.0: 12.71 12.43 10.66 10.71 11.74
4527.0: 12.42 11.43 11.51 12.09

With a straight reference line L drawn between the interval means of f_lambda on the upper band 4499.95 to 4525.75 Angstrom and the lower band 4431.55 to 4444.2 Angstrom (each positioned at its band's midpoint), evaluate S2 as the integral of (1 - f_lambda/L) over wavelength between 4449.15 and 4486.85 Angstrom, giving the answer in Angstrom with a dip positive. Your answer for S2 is 4.4 Angstrom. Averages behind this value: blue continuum 9.68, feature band 9.27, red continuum 11.8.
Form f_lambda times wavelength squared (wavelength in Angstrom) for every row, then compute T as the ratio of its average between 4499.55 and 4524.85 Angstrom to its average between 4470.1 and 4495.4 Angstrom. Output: 1.21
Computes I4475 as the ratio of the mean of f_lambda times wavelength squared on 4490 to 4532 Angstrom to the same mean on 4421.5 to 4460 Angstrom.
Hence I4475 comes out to 1.2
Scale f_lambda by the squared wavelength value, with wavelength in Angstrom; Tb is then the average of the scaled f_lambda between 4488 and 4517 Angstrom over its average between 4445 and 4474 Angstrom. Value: 1.26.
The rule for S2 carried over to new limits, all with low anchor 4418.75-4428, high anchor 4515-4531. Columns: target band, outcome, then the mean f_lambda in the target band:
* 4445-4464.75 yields 0.3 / 10.3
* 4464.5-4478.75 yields 4.2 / 7.6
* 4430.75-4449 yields 0.1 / 10.1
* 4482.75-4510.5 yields -1.0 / 11.6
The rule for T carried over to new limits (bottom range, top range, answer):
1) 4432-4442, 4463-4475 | 0.80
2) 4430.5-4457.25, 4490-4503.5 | 1.17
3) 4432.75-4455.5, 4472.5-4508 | 1.12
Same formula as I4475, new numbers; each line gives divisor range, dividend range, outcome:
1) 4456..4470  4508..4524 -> 1.26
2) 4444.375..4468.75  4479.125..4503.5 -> 1.18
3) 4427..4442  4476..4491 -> 1.09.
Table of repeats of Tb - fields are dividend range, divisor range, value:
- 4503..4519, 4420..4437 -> 1.14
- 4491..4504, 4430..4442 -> 1.20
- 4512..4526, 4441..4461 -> 1.18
